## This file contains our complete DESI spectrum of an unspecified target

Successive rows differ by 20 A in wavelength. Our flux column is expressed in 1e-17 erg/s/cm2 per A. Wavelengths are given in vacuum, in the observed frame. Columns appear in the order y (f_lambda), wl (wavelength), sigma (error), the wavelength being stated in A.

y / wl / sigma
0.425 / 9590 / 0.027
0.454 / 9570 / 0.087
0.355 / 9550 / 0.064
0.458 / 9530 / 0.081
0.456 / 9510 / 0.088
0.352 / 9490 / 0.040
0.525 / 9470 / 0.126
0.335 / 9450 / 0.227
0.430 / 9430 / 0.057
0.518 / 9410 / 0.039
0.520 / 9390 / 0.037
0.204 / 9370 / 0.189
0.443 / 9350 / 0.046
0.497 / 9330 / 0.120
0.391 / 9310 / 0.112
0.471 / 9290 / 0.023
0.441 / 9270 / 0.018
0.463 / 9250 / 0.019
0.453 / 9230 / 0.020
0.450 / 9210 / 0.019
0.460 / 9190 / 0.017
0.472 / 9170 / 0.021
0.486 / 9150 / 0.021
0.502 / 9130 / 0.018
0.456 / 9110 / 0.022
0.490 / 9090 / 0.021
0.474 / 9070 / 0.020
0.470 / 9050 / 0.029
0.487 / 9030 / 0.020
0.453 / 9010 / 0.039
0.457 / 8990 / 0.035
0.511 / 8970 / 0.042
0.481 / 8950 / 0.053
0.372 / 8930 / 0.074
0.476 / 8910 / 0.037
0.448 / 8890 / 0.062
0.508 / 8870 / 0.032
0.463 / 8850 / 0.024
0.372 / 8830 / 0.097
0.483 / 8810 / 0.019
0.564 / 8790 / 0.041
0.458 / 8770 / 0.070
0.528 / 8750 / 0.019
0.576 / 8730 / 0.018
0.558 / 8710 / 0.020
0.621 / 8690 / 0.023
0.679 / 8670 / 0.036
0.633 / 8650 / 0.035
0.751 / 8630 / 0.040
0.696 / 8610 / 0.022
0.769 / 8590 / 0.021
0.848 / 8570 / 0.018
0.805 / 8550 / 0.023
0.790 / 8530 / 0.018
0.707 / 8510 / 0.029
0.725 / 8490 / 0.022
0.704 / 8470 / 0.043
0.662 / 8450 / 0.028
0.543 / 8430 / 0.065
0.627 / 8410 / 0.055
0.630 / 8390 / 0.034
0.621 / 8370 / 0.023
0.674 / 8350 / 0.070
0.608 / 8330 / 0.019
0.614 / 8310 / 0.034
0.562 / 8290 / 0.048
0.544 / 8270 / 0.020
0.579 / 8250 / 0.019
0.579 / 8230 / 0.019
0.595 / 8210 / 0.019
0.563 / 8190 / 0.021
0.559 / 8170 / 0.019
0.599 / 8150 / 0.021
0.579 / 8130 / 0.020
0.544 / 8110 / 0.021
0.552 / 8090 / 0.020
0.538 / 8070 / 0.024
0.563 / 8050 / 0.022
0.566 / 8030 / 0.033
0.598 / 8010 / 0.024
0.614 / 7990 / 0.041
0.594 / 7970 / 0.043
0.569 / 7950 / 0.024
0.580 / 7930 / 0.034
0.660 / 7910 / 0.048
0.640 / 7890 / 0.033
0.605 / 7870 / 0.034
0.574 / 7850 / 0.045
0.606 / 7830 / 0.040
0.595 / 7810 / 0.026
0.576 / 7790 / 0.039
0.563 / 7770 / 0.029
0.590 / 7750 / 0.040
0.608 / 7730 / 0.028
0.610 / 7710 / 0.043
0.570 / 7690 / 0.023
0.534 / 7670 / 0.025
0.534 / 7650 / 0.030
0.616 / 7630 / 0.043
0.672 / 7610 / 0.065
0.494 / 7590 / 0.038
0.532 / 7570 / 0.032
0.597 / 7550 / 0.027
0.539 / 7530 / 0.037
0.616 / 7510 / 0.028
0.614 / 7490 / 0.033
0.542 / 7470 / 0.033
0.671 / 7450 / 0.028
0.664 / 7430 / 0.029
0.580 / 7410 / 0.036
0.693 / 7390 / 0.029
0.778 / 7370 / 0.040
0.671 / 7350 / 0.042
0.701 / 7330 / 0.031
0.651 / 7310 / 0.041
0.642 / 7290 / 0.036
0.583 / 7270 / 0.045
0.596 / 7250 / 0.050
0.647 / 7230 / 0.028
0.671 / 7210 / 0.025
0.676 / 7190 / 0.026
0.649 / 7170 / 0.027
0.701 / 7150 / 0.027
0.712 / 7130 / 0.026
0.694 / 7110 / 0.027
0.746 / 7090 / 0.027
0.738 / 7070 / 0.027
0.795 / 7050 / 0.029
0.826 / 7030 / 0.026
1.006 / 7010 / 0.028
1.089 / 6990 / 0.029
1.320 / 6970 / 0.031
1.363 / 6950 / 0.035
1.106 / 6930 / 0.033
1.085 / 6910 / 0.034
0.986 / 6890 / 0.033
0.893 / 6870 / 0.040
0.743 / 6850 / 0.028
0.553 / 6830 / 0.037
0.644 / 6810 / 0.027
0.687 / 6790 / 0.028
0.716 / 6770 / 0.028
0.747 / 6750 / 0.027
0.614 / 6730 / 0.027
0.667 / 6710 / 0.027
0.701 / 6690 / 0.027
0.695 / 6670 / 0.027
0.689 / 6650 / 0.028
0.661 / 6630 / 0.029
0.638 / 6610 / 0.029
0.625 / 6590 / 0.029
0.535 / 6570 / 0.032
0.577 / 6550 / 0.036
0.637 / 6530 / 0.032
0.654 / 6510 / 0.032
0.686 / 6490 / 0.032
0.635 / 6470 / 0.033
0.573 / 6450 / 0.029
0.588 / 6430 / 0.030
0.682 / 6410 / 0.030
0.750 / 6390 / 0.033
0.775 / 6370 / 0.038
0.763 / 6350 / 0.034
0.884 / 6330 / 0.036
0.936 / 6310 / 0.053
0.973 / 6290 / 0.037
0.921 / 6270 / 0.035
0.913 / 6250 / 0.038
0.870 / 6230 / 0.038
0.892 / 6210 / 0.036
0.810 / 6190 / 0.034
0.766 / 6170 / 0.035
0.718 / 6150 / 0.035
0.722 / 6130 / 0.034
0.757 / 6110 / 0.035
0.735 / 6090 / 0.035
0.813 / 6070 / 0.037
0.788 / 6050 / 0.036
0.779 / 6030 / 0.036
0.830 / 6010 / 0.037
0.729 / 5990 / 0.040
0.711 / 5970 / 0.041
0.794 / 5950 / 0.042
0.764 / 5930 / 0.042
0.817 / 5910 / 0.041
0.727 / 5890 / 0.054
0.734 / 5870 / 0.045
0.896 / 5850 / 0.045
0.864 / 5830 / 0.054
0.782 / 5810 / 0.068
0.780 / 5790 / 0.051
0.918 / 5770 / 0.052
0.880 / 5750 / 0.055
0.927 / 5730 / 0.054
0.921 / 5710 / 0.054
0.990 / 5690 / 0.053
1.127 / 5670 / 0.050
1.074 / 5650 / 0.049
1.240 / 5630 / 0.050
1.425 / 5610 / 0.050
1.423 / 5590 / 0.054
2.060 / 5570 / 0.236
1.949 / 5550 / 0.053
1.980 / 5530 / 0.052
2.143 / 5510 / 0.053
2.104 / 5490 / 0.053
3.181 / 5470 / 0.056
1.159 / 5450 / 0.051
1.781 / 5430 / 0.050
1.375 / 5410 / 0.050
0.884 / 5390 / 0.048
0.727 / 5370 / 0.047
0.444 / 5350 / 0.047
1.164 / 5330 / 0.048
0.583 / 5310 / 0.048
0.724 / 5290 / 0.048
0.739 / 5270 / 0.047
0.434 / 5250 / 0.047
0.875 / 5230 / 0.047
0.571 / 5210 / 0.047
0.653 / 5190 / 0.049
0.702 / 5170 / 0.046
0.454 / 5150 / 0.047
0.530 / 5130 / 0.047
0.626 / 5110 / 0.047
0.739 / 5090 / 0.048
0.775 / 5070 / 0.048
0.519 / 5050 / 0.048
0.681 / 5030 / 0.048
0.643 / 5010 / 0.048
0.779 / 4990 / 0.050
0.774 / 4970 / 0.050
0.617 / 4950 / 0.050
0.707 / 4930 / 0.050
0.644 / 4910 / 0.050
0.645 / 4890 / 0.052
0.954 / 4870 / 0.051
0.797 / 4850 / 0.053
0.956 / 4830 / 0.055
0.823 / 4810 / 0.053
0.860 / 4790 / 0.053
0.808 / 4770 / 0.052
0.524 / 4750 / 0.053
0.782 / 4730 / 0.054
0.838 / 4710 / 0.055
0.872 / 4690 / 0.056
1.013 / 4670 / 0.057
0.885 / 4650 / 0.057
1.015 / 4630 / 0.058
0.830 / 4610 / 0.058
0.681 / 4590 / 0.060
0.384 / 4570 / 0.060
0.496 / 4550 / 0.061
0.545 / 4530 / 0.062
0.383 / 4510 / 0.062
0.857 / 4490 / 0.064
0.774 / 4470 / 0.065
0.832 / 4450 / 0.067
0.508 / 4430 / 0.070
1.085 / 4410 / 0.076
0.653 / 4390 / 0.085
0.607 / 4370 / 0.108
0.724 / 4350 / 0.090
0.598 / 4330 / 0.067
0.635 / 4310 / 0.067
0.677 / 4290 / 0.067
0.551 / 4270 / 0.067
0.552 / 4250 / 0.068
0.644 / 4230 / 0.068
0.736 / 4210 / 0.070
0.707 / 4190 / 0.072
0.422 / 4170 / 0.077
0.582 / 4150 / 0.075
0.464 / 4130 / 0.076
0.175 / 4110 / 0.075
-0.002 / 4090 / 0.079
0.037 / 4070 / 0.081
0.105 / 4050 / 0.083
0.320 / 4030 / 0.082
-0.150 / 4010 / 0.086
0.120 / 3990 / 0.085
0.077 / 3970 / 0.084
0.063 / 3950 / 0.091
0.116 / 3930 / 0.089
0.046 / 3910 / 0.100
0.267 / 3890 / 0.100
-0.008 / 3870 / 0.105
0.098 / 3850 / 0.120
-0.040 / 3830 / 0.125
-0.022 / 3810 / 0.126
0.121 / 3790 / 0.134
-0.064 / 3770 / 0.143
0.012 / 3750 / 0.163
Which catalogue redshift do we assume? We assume 3.486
